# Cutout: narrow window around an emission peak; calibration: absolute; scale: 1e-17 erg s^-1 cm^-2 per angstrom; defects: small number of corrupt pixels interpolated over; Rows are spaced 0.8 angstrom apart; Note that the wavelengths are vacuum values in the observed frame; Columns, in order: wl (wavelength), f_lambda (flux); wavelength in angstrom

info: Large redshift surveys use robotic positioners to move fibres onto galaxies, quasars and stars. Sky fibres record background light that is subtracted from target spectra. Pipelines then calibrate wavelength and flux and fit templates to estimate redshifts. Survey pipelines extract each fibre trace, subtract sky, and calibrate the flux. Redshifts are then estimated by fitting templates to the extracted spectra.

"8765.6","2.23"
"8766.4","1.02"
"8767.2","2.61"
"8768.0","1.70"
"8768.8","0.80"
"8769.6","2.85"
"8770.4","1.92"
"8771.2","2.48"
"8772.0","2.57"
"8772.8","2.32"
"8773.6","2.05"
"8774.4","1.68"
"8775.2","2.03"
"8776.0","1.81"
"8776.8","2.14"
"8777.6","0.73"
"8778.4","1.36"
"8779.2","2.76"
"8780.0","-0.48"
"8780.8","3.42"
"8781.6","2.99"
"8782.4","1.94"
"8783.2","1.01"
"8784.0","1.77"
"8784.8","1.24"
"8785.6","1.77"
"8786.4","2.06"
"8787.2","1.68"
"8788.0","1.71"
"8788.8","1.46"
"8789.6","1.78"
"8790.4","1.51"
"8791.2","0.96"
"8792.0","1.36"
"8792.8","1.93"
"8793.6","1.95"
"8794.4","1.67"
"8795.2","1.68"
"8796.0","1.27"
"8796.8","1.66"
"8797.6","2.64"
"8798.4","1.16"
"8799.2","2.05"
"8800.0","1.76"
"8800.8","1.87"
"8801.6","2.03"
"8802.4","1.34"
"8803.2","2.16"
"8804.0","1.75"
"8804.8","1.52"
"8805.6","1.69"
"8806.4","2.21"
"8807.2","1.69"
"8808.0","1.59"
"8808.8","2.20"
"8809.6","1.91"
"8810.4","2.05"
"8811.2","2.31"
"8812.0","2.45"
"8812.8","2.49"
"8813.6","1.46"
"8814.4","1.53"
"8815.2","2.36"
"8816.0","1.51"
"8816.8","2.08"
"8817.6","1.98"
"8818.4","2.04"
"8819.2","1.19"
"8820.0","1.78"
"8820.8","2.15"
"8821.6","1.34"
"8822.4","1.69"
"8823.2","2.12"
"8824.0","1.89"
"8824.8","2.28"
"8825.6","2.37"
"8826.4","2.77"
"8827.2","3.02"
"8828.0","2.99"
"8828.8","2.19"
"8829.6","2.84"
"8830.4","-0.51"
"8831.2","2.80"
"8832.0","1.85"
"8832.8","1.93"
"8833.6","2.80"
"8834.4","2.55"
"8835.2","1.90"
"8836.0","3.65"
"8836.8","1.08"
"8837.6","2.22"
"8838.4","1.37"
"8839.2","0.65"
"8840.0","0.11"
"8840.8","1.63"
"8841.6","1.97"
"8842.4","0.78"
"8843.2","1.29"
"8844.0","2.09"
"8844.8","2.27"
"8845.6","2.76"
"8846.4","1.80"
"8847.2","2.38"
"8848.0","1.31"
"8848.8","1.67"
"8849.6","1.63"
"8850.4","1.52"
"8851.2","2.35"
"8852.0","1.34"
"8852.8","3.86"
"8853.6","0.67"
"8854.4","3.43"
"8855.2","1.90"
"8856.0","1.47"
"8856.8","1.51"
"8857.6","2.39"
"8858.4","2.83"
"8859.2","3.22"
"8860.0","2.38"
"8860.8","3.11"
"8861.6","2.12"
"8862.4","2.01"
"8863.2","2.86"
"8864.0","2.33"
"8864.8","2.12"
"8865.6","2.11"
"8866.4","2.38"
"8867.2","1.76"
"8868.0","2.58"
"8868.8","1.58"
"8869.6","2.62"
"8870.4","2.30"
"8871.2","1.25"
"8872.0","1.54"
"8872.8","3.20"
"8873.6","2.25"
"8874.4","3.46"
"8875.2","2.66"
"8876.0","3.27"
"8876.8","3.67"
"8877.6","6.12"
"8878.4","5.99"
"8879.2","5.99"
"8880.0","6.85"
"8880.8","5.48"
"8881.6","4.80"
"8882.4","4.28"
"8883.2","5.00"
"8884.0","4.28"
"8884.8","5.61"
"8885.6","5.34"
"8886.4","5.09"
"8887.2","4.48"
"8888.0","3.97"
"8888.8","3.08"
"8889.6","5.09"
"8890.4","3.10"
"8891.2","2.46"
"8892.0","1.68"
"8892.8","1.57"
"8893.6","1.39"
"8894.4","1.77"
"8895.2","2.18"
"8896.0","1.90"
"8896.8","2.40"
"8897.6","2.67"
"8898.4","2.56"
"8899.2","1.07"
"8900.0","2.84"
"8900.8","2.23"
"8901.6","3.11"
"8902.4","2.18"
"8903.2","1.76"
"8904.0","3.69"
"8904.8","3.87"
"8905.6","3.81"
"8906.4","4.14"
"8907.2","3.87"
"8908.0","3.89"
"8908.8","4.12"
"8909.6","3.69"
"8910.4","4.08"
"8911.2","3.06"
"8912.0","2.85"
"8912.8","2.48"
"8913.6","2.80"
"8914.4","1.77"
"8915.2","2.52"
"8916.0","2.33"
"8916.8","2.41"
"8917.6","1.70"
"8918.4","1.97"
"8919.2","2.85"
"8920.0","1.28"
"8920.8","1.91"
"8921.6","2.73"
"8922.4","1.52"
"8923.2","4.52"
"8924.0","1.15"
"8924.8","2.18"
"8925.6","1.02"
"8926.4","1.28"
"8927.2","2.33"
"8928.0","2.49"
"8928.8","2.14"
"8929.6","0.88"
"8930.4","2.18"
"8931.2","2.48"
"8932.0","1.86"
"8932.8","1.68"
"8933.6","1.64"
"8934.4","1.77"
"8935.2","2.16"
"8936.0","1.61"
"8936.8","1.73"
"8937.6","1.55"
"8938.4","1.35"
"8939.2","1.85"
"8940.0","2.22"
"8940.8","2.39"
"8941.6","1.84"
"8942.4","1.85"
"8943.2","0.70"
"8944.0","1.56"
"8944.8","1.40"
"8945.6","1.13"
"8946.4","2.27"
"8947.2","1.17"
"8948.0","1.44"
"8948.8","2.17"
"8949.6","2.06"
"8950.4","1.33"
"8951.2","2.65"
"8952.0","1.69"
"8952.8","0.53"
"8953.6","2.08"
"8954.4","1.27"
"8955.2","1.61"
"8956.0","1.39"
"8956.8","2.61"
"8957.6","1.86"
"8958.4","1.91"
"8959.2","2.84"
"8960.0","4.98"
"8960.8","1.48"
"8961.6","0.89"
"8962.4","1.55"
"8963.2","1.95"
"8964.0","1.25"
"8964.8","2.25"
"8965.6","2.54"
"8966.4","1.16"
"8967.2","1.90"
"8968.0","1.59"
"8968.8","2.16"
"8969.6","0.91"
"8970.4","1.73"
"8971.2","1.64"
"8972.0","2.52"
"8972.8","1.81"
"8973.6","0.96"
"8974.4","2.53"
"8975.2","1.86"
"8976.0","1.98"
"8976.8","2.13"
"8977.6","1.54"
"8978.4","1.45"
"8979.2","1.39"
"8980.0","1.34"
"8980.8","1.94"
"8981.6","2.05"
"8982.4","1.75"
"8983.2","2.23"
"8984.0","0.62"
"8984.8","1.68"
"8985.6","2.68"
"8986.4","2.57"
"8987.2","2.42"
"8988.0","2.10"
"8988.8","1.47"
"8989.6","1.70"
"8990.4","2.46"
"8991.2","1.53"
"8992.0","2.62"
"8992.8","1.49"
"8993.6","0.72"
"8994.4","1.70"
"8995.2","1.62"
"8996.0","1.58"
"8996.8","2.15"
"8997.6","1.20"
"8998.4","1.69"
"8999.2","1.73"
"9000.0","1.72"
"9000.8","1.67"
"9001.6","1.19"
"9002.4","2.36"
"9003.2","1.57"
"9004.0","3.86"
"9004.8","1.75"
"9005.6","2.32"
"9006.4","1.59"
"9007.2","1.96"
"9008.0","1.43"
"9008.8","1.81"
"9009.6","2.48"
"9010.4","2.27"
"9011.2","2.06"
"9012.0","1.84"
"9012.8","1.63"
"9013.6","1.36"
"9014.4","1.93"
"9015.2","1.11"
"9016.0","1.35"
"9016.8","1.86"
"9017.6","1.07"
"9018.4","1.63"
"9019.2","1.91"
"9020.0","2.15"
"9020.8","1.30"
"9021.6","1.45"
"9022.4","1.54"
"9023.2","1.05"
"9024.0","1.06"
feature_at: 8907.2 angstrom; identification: [N II]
